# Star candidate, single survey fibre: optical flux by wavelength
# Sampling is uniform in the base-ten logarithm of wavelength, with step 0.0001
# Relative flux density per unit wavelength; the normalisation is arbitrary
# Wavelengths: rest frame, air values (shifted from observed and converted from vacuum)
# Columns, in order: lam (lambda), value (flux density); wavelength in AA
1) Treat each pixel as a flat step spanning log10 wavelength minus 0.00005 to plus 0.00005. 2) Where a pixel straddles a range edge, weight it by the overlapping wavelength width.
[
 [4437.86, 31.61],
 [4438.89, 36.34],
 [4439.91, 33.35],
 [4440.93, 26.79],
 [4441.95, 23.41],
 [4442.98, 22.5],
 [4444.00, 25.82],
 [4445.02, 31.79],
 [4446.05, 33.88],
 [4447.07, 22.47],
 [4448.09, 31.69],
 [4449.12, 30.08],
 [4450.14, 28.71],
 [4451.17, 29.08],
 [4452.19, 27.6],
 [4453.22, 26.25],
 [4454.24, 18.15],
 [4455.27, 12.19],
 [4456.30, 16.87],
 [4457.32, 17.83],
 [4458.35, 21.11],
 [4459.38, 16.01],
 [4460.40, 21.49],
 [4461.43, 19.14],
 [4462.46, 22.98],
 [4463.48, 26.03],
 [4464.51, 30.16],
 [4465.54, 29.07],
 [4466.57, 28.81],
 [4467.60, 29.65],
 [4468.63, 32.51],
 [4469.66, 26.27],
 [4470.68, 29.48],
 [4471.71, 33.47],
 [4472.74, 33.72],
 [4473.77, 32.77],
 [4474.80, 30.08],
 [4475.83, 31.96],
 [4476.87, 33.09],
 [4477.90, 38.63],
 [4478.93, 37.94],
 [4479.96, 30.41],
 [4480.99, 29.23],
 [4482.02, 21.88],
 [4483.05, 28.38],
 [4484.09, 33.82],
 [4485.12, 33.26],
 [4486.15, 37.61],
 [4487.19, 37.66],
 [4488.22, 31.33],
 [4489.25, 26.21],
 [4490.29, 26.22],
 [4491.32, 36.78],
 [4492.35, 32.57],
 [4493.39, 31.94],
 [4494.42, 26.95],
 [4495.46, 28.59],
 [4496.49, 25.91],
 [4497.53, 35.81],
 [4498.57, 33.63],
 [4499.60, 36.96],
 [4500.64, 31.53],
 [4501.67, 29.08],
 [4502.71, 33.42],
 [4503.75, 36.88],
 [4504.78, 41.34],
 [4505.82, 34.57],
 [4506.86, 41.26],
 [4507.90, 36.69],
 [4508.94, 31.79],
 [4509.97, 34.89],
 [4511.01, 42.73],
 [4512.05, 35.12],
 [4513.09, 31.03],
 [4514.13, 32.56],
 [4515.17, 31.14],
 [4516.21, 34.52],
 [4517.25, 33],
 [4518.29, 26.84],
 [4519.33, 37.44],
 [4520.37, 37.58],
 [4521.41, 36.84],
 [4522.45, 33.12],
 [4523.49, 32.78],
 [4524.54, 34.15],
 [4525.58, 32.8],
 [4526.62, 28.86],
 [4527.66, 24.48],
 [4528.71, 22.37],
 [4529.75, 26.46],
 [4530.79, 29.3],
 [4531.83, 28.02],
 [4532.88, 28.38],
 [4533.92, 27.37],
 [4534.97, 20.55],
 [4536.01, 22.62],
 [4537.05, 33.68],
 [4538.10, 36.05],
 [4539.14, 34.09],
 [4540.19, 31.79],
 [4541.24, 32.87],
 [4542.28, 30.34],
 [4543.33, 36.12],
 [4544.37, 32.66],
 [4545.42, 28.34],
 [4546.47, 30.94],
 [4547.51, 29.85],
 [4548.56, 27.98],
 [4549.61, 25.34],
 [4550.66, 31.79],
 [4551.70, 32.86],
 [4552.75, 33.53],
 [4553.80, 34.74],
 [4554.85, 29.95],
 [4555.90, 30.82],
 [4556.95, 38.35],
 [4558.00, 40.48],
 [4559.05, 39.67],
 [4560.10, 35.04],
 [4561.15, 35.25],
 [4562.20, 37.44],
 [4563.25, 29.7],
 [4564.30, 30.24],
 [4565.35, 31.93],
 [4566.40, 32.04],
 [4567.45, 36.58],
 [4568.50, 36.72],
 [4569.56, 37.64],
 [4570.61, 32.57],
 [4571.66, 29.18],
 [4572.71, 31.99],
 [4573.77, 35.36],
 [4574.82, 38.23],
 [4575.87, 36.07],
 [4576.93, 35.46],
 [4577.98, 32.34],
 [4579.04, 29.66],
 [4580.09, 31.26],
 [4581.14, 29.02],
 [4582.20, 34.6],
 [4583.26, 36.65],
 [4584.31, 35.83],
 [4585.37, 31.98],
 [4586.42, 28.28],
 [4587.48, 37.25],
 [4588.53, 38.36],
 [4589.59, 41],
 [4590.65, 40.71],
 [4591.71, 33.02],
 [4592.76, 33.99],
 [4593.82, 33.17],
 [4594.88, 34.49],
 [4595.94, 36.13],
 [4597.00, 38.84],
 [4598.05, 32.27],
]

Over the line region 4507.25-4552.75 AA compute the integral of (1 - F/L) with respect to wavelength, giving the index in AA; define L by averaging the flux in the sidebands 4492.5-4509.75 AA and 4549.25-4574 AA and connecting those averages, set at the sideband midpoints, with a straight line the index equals 3.0 AA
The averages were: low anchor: 33.5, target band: 31.4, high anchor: 33.8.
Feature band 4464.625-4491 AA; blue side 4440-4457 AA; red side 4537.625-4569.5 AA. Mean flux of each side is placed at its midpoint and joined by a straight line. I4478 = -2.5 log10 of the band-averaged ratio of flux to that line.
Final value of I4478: -0.14 mag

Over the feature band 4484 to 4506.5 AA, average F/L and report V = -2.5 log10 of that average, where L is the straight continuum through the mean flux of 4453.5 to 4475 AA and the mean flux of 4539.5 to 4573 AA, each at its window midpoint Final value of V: -0.18 mag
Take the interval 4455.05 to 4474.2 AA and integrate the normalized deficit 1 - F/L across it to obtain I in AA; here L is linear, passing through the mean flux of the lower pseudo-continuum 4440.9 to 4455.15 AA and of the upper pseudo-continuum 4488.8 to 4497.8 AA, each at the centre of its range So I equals 1.73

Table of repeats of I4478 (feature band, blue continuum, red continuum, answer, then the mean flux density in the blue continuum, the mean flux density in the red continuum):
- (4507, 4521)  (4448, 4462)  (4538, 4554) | -0.21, 22.3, 31.7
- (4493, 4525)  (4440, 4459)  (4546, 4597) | -0.16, 24.9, 33.9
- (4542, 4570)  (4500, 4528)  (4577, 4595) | 0.03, 34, 34.2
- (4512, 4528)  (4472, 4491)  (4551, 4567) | 0.01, 32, 34.1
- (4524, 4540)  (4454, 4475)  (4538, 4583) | 0.08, 25.2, 33.2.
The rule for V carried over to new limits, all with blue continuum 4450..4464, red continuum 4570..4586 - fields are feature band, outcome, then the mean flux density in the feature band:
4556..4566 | -0.113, 35.1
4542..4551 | -0.003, 30.3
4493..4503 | -0.223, 31.3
